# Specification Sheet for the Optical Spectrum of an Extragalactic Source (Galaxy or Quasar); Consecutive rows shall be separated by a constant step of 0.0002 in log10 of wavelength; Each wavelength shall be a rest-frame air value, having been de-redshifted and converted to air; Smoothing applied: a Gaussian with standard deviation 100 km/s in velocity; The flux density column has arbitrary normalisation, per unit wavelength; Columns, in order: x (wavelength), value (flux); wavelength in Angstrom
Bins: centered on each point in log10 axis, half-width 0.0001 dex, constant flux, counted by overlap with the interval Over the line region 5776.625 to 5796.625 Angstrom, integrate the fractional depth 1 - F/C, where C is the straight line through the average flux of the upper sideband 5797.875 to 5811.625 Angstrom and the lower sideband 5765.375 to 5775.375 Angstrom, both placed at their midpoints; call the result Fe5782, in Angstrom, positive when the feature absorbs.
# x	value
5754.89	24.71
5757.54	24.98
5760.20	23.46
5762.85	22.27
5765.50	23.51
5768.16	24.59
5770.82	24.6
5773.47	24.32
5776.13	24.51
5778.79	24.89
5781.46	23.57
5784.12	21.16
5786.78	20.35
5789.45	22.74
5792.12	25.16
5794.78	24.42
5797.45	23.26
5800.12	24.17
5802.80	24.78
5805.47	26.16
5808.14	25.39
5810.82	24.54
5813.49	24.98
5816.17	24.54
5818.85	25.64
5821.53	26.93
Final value 1.12 Angstrom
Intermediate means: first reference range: 24.4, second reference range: 24.9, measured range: 23.2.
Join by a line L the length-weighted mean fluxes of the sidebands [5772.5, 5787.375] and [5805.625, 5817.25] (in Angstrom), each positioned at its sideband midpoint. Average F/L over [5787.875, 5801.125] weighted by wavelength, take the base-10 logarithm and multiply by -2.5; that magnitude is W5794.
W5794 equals 0.01 mag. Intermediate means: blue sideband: 23.2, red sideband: 25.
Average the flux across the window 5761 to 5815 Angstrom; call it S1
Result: 24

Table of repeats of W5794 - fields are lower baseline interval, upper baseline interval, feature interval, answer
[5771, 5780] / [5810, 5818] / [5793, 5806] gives 0.01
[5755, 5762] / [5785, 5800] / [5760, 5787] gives 0.01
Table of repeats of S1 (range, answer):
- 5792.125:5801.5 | 24.1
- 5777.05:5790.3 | 22.6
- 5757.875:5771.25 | 23.7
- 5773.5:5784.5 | 23.8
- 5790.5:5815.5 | 24.7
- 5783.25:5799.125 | 22.9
